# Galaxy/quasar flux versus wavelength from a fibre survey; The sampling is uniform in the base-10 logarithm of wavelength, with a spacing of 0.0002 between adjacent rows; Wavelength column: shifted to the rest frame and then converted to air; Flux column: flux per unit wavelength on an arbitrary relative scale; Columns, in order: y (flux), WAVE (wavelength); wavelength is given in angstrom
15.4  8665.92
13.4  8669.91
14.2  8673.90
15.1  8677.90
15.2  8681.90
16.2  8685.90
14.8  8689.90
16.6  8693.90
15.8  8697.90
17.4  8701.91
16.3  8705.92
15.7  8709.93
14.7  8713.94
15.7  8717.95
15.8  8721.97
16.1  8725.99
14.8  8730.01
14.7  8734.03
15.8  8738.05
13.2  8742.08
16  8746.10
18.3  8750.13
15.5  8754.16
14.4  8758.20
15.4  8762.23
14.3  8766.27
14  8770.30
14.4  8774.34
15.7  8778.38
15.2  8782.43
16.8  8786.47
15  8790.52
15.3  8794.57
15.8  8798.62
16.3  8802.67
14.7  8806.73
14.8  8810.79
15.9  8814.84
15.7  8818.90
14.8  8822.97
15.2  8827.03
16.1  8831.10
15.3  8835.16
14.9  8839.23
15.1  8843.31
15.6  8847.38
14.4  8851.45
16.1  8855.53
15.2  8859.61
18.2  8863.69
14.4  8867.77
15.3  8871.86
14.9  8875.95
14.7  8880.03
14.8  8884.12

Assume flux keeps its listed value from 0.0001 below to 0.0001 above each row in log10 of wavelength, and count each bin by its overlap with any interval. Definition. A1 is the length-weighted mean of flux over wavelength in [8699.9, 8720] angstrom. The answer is 16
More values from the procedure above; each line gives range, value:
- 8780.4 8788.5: 16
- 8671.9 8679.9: 14.6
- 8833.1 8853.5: 15.1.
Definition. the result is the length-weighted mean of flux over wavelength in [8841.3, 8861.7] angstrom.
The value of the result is 15.3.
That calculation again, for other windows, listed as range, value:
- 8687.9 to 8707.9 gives 16.2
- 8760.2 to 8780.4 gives 14.8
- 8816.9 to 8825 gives 15.2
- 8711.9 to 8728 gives 15.6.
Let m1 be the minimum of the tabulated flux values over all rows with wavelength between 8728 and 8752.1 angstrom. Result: 13.2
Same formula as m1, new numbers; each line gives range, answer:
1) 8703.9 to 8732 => 14.7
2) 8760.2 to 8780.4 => 14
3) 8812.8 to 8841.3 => 14.8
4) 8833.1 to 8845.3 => 14.9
